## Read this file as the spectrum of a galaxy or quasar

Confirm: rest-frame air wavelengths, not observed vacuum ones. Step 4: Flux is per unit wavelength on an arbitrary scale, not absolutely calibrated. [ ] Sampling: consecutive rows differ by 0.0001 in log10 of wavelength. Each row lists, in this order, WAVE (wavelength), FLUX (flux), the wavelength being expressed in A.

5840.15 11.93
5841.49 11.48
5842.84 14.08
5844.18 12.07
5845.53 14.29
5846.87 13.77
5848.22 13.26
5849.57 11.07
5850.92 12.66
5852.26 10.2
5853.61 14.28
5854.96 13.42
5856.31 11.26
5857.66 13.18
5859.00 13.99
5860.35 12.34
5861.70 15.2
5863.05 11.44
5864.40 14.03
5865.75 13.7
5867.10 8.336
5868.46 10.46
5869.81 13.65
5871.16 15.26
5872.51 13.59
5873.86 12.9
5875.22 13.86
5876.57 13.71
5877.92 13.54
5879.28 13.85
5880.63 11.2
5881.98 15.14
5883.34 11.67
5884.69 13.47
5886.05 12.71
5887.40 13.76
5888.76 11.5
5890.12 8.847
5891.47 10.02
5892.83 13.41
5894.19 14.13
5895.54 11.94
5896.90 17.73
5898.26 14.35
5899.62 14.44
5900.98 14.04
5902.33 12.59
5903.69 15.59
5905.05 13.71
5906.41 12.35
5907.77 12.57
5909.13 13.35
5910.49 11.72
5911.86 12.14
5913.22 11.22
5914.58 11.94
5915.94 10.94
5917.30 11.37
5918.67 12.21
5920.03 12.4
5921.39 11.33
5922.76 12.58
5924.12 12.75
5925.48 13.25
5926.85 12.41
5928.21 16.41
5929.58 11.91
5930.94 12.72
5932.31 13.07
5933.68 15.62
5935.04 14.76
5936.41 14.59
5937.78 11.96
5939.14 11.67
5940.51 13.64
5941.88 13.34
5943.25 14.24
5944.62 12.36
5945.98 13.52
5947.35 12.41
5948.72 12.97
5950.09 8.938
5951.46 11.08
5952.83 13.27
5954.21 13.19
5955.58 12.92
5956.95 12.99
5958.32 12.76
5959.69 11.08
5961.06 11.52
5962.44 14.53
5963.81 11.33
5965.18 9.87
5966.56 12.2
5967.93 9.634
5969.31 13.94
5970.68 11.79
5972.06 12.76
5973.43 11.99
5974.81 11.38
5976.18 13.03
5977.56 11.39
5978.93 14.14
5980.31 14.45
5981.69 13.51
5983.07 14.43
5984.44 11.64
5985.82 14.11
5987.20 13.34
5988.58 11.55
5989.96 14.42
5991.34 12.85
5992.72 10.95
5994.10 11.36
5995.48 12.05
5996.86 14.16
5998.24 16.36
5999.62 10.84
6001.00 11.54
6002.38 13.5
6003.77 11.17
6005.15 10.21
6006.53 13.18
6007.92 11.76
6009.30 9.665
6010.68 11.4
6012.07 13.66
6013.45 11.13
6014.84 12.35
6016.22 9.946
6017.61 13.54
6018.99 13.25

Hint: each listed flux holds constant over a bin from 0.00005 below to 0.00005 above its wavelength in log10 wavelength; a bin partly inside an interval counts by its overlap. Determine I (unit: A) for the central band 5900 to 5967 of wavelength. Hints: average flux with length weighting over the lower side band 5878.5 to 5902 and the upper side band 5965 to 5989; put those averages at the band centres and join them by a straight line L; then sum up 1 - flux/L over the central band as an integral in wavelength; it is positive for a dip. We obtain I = 0.7 A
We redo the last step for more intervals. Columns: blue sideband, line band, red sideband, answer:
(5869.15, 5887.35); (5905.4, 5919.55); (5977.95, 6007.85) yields 1.31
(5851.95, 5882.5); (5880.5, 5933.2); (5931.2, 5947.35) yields 1.72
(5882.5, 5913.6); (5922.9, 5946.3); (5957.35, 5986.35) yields -1.29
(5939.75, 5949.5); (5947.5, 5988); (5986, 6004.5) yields 1.58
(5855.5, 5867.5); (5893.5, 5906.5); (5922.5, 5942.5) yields -1.07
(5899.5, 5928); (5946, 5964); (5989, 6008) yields 0.36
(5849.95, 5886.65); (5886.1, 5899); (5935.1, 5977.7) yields -0.09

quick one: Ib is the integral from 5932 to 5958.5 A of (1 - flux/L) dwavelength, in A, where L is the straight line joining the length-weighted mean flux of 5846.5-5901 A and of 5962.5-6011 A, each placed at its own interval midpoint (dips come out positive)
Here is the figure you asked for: -0.8 A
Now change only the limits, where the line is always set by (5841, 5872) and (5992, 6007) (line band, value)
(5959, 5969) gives 0.7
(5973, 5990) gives -0.9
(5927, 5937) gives -1.2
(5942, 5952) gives 0.1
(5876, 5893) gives 0.3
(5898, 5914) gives -0.7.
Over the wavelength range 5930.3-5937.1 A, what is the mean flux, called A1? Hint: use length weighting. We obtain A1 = 14.1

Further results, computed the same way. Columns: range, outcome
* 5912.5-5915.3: 11.6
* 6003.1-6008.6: 11.6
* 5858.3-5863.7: 13.3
